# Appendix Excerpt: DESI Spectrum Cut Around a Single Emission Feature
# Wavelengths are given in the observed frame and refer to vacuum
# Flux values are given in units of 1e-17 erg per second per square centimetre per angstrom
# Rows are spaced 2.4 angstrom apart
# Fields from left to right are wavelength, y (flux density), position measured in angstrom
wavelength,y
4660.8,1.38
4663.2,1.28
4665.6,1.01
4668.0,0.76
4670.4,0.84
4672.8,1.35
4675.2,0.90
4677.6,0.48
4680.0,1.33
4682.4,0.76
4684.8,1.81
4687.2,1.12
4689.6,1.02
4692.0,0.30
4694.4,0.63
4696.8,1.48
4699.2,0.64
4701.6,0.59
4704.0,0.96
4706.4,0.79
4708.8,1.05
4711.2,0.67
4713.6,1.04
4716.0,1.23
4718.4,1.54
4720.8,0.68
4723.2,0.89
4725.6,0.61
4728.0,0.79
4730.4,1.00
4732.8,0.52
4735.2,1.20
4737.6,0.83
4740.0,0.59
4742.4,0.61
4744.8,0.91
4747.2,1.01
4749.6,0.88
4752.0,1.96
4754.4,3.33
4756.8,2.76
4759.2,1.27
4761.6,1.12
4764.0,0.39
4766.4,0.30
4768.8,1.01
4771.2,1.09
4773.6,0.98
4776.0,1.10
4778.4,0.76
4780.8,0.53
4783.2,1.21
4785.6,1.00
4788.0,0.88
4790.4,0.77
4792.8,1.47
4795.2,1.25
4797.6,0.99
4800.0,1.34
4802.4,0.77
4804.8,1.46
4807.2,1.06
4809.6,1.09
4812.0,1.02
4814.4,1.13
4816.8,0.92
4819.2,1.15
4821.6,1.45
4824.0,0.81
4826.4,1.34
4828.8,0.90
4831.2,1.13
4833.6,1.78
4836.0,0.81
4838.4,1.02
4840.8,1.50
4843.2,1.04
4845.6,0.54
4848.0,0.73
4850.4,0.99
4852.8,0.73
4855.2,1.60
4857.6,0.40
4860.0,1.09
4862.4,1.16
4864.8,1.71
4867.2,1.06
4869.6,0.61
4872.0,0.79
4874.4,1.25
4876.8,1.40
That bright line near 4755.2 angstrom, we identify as [O II] 3727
